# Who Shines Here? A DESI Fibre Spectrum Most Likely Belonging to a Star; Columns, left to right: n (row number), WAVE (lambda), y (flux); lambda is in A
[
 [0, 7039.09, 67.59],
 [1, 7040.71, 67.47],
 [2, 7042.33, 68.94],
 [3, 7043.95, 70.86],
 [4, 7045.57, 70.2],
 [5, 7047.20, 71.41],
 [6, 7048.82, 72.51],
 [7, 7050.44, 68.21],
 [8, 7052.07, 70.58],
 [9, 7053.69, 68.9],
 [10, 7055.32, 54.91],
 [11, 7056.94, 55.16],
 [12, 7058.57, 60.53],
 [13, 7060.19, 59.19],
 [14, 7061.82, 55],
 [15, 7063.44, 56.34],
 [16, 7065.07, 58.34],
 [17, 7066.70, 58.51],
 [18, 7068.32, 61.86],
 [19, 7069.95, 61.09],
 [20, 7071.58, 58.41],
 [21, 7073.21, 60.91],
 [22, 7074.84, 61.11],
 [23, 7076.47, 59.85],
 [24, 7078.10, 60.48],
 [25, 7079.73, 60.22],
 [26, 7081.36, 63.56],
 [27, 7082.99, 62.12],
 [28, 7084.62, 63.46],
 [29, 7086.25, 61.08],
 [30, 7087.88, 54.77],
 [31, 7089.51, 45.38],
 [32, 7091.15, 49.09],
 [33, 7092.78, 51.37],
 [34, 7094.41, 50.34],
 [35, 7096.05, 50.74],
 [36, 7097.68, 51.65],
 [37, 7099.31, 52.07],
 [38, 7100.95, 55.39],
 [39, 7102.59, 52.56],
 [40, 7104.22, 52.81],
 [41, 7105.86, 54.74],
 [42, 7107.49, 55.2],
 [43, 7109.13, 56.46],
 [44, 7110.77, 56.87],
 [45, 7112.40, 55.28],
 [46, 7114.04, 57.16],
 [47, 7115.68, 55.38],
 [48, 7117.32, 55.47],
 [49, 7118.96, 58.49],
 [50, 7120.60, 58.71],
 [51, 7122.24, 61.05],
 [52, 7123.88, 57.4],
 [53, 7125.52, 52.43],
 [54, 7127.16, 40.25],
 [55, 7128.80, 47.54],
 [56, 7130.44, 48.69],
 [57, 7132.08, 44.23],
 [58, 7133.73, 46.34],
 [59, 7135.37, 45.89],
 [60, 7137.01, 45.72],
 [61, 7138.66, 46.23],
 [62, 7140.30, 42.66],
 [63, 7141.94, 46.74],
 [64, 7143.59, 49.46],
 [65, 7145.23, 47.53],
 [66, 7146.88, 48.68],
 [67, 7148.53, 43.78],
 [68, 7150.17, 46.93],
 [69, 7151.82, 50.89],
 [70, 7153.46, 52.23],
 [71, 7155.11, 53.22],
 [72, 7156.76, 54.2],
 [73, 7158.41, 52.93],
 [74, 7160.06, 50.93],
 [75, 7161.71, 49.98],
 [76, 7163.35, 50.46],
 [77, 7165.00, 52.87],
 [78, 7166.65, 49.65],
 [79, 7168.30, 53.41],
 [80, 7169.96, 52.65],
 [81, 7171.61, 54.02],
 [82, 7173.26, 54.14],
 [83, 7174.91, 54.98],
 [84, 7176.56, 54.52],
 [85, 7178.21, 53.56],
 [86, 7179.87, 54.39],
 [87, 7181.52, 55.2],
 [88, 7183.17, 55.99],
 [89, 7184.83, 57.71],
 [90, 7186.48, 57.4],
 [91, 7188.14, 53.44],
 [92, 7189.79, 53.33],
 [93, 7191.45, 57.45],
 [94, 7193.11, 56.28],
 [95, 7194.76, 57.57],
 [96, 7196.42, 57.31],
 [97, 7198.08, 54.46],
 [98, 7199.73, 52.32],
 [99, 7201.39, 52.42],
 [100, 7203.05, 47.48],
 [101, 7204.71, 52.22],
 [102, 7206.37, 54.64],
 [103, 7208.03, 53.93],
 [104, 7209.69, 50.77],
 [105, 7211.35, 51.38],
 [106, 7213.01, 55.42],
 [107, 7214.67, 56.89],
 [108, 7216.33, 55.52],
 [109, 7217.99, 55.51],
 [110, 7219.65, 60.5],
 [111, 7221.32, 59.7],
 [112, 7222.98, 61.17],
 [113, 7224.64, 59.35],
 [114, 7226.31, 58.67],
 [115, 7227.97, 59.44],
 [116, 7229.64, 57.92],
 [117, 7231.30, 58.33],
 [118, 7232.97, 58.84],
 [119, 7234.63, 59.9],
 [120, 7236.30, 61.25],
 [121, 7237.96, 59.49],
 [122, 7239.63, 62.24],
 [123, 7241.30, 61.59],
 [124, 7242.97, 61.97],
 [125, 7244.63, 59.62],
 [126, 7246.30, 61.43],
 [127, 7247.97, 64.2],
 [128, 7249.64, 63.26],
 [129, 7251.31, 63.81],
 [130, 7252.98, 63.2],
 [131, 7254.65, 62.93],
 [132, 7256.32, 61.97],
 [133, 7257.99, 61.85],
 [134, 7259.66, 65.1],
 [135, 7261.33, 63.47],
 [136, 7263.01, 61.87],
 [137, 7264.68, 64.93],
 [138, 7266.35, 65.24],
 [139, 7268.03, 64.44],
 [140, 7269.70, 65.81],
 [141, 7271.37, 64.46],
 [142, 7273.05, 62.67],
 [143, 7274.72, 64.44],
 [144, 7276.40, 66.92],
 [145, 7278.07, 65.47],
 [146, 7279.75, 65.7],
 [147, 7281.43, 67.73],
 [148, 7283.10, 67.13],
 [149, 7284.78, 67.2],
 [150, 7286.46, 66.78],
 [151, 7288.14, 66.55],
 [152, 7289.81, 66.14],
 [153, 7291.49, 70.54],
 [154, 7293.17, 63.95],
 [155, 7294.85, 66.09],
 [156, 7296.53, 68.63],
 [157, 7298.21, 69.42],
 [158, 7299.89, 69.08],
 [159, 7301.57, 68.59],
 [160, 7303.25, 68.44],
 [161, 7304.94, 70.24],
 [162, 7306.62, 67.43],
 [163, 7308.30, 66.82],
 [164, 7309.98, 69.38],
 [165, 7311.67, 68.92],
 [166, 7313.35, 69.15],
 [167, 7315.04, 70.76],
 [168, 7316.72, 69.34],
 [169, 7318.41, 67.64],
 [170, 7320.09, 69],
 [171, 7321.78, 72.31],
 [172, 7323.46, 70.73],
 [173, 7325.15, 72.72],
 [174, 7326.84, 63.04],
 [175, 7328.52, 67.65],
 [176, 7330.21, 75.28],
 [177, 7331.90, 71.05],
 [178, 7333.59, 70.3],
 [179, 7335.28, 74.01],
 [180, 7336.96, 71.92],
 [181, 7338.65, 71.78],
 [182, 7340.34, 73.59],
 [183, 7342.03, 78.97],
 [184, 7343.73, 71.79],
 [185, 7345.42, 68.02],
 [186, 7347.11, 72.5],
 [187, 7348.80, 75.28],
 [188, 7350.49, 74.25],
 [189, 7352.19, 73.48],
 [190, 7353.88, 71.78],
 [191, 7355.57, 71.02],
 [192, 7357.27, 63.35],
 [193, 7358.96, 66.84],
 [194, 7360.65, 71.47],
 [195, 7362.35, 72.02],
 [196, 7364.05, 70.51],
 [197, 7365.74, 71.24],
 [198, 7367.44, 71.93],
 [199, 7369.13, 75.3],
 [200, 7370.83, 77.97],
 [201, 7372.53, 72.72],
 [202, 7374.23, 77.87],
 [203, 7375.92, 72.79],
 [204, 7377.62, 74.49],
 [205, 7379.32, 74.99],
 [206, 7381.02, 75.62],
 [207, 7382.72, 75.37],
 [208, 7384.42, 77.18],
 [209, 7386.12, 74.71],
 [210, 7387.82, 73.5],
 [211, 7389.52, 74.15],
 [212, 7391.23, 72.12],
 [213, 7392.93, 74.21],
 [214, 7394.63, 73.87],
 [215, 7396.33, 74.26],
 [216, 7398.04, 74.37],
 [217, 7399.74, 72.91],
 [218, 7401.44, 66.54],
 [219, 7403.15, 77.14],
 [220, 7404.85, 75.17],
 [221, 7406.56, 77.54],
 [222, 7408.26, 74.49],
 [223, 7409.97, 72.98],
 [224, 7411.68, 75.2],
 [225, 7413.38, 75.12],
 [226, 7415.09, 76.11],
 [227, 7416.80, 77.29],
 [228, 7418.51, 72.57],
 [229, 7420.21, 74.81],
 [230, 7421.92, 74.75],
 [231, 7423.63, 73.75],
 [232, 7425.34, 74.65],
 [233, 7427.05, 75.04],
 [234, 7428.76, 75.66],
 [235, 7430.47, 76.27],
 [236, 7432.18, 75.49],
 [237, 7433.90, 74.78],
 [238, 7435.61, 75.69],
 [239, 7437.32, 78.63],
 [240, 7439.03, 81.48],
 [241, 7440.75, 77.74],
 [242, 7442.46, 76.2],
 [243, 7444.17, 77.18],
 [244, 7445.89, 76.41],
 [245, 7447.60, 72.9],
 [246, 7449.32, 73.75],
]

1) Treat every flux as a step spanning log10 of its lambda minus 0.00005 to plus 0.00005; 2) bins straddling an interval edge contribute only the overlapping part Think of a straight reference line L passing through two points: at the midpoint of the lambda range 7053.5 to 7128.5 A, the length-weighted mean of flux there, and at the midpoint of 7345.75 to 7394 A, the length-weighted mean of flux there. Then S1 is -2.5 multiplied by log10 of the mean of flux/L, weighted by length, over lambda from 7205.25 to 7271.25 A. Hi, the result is 0.09 mag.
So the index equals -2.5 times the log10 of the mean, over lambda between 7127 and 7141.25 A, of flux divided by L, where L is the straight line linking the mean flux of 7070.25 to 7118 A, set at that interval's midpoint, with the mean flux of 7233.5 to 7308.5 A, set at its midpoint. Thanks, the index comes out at 0.263 mag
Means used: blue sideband 56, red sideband 64.9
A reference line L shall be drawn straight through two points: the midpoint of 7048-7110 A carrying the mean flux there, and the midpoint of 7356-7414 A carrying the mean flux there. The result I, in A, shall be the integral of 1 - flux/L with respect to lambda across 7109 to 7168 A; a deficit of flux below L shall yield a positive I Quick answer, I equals 9.8 A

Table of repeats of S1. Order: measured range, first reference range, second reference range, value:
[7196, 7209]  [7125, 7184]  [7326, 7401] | 0.05 mag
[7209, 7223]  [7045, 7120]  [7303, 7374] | 0.16 mag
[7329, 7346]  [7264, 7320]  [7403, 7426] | -0.04 mag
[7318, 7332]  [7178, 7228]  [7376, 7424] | -0.04 mag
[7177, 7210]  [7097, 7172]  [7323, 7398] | 0.05 mag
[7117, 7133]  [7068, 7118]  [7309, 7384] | 0.12 mag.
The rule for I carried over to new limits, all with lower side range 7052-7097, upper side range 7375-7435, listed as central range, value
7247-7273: 1.4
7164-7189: 3.5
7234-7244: 0.8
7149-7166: 3.0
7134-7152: 4.4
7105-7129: 2.1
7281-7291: 0.2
